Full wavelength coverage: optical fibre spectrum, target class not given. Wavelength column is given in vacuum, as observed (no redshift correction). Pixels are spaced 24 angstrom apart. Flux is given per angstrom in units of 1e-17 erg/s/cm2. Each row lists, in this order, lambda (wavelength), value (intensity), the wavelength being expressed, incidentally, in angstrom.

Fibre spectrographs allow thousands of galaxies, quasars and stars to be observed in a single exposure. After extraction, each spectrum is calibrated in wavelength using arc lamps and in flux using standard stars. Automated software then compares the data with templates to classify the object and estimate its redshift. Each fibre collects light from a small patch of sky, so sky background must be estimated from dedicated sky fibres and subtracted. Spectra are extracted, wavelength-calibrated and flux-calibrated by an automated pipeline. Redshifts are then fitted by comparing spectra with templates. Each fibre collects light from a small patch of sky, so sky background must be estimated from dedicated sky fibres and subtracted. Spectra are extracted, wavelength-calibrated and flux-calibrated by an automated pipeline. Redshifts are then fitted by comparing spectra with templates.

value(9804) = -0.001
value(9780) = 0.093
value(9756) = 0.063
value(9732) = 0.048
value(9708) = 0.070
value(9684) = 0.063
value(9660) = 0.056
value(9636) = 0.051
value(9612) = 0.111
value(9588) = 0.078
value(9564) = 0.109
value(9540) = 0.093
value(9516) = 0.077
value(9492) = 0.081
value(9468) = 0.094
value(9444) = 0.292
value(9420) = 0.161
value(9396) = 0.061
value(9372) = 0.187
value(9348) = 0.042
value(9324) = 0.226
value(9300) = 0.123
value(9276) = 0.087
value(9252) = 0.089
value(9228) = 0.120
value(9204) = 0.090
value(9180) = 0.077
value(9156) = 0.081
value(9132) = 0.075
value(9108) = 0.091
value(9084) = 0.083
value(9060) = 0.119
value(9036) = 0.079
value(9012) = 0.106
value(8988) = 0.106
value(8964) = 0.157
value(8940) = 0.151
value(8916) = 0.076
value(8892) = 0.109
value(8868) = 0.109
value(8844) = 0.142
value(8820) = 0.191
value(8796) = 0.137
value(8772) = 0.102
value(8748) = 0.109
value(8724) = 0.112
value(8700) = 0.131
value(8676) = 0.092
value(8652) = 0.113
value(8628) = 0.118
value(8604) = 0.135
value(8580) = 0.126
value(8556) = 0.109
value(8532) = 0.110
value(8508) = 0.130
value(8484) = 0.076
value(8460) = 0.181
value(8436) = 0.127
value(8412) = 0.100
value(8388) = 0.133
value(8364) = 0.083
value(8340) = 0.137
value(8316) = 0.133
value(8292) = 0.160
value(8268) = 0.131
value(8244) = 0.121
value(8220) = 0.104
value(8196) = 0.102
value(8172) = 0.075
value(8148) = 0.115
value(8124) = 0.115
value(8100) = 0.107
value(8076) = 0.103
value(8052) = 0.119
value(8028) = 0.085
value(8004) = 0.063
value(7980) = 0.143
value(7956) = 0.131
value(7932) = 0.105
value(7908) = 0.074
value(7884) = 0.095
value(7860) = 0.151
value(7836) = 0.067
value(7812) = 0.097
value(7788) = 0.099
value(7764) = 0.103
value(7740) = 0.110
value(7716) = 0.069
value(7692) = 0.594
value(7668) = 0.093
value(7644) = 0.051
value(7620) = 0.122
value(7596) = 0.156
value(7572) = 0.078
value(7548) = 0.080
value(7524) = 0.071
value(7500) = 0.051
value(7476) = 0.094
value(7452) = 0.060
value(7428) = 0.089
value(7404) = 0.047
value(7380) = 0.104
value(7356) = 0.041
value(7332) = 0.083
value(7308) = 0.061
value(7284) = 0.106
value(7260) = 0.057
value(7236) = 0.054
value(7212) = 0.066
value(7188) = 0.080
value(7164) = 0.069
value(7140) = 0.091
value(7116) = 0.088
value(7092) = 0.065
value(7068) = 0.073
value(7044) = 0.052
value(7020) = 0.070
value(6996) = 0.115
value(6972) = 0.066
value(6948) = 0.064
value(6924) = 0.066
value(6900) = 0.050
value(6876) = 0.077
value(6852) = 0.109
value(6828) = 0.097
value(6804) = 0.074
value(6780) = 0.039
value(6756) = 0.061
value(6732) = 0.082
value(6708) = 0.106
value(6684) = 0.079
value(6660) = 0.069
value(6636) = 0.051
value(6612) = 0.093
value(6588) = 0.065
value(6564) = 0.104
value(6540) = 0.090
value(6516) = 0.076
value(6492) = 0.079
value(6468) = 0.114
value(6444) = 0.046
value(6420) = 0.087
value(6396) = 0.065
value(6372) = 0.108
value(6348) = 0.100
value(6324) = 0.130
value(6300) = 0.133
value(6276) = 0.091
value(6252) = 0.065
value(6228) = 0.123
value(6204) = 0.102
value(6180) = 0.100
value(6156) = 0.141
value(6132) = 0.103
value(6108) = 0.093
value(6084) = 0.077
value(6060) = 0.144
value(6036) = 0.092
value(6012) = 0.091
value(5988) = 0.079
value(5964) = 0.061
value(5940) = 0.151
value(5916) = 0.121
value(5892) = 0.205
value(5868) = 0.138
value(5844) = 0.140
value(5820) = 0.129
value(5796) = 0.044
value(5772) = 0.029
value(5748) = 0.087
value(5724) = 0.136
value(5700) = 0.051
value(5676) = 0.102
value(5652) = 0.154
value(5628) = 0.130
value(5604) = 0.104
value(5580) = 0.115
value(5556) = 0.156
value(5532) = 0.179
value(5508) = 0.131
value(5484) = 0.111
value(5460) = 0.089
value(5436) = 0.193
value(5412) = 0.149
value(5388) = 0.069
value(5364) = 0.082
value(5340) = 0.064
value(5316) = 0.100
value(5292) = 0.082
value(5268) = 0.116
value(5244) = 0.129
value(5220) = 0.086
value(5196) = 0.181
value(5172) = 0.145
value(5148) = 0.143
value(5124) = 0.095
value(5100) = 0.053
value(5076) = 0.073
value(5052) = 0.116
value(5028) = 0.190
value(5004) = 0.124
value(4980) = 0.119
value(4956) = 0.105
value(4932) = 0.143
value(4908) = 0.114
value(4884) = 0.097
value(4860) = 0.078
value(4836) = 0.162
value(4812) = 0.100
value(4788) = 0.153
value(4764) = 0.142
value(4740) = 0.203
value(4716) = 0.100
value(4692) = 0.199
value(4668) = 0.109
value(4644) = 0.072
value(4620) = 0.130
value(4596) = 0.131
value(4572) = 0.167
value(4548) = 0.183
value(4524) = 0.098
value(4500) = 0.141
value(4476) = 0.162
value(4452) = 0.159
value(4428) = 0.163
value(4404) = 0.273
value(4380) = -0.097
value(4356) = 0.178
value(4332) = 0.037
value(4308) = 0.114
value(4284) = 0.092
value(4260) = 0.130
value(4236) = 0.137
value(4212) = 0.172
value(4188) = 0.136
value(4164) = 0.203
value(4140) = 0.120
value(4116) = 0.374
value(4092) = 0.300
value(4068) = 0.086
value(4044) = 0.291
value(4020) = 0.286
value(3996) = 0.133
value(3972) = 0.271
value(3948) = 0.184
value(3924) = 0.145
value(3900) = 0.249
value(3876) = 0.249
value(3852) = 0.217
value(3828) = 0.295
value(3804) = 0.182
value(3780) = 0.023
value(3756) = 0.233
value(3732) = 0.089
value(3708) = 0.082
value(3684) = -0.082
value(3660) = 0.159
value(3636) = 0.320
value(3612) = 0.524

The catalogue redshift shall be 1.061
